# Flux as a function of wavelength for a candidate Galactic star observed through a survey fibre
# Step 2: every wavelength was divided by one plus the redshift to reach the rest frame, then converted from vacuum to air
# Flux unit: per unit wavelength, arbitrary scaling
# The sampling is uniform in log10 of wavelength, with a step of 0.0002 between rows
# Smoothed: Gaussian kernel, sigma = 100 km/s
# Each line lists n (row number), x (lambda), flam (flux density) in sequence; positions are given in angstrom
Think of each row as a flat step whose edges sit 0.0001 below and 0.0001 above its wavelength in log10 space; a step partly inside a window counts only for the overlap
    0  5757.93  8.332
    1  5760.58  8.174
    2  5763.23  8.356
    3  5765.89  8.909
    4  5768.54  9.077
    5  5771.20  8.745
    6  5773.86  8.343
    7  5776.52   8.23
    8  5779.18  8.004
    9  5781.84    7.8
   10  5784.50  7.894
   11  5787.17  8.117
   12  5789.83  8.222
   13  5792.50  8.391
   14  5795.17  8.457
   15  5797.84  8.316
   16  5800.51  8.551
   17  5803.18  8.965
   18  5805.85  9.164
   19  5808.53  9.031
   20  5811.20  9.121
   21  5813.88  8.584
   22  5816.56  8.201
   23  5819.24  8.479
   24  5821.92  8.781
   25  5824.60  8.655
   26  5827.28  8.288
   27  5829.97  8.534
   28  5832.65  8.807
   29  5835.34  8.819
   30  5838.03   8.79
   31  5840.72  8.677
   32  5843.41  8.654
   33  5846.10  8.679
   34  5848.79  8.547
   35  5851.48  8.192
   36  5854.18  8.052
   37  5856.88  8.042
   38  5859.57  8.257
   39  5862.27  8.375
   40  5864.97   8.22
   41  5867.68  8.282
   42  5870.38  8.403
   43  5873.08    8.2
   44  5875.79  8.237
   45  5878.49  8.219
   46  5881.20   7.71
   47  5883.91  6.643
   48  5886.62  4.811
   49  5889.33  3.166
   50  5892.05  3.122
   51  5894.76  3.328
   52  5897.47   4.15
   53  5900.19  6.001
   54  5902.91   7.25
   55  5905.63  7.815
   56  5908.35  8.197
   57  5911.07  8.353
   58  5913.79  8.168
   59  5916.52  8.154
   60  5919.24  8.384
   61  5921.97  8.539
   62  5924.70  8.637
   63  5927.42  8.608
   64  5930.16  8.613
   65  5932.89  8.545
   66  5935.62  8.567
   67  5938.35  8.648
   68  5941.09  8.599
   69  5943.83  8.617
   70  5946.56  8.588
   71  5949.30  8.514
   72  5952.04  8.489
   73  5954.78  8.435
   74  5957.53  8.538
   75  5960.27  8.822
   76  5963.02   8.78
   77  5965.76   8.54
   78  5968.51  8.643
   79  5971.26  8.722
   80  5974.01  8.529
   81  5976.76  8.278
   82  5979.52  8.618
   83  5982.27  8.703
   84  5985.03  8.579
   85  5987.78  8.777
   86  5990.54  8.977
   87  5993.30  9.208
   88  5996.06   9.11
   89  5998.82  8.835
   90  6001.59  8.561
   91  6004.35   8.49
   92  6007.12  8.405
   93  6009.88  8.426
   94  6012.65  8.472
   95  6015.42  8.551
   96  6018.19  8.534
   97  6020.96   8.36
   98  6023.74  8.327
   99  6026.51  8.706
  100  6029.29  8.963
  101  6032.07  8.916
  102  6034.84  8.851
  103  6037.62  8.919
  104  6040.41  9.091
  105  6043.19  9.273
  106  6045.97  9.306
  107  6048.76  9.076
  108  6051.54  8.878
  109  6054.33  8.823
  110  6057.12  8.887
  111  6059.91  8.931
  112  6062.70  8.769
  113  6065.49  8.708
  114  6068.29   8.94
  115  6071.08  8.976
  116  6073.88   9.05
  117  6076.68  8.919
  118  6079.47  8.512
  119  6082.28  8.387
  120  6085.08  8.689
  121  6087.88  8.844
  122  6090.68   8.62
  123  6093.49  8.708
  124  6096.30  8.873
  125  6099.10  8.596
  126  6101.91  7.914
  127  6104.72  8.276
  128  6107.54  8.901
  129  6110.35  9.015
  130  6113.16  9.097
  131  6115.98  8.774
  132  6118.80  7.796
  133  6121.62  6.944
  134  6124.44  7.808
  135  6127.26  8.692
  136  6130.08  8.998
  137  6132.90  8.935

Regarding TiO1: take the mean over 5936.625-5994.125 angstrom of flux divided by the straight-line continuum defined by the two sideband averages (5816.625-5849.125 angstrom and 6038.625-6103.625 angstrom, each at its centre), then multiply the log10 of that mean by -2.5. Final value 0.01 mag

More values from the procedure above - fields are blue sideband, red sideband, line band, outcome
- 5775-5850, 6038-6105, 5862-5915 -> 0.26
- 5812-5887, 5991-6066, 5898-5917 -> 0.12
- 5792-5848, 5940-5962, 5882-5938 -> 0.22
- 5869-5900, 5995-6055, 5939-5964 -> -0.17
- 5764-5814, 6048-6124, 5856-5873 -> 0.04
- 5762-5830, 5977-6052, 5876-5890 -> 0.32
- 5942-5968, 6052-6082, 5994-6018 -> 0.01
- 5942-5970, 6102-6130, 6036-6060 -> -0.07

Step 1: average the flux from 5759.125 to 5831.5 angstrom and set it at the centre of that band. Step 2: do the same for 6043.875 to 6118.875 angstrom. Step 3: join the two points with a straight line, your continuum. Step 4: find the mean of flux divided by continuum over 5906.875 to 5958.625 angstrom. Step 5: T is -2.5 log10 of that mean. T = 0.02 mag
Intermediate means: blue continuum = 8.5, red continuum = 8.77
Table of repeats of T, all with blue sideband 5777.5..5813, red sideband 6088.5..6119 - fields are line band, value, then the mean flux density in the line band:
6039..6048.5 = -0.07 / 9.2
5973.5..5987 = 0.00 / 8.55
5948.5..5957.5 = 0.01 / 8.48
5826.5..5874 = 0.01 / 8.44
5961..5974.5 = -0.01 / 8.66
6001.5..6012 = 0.01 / 8.46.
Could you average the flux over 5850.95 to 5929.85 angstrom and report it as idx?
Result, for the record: 7.3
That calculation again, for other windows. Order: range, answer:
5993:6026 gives 8.59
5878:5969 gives 7.58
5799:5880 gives 8.52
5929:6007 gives 8.65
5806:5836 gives 8.68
